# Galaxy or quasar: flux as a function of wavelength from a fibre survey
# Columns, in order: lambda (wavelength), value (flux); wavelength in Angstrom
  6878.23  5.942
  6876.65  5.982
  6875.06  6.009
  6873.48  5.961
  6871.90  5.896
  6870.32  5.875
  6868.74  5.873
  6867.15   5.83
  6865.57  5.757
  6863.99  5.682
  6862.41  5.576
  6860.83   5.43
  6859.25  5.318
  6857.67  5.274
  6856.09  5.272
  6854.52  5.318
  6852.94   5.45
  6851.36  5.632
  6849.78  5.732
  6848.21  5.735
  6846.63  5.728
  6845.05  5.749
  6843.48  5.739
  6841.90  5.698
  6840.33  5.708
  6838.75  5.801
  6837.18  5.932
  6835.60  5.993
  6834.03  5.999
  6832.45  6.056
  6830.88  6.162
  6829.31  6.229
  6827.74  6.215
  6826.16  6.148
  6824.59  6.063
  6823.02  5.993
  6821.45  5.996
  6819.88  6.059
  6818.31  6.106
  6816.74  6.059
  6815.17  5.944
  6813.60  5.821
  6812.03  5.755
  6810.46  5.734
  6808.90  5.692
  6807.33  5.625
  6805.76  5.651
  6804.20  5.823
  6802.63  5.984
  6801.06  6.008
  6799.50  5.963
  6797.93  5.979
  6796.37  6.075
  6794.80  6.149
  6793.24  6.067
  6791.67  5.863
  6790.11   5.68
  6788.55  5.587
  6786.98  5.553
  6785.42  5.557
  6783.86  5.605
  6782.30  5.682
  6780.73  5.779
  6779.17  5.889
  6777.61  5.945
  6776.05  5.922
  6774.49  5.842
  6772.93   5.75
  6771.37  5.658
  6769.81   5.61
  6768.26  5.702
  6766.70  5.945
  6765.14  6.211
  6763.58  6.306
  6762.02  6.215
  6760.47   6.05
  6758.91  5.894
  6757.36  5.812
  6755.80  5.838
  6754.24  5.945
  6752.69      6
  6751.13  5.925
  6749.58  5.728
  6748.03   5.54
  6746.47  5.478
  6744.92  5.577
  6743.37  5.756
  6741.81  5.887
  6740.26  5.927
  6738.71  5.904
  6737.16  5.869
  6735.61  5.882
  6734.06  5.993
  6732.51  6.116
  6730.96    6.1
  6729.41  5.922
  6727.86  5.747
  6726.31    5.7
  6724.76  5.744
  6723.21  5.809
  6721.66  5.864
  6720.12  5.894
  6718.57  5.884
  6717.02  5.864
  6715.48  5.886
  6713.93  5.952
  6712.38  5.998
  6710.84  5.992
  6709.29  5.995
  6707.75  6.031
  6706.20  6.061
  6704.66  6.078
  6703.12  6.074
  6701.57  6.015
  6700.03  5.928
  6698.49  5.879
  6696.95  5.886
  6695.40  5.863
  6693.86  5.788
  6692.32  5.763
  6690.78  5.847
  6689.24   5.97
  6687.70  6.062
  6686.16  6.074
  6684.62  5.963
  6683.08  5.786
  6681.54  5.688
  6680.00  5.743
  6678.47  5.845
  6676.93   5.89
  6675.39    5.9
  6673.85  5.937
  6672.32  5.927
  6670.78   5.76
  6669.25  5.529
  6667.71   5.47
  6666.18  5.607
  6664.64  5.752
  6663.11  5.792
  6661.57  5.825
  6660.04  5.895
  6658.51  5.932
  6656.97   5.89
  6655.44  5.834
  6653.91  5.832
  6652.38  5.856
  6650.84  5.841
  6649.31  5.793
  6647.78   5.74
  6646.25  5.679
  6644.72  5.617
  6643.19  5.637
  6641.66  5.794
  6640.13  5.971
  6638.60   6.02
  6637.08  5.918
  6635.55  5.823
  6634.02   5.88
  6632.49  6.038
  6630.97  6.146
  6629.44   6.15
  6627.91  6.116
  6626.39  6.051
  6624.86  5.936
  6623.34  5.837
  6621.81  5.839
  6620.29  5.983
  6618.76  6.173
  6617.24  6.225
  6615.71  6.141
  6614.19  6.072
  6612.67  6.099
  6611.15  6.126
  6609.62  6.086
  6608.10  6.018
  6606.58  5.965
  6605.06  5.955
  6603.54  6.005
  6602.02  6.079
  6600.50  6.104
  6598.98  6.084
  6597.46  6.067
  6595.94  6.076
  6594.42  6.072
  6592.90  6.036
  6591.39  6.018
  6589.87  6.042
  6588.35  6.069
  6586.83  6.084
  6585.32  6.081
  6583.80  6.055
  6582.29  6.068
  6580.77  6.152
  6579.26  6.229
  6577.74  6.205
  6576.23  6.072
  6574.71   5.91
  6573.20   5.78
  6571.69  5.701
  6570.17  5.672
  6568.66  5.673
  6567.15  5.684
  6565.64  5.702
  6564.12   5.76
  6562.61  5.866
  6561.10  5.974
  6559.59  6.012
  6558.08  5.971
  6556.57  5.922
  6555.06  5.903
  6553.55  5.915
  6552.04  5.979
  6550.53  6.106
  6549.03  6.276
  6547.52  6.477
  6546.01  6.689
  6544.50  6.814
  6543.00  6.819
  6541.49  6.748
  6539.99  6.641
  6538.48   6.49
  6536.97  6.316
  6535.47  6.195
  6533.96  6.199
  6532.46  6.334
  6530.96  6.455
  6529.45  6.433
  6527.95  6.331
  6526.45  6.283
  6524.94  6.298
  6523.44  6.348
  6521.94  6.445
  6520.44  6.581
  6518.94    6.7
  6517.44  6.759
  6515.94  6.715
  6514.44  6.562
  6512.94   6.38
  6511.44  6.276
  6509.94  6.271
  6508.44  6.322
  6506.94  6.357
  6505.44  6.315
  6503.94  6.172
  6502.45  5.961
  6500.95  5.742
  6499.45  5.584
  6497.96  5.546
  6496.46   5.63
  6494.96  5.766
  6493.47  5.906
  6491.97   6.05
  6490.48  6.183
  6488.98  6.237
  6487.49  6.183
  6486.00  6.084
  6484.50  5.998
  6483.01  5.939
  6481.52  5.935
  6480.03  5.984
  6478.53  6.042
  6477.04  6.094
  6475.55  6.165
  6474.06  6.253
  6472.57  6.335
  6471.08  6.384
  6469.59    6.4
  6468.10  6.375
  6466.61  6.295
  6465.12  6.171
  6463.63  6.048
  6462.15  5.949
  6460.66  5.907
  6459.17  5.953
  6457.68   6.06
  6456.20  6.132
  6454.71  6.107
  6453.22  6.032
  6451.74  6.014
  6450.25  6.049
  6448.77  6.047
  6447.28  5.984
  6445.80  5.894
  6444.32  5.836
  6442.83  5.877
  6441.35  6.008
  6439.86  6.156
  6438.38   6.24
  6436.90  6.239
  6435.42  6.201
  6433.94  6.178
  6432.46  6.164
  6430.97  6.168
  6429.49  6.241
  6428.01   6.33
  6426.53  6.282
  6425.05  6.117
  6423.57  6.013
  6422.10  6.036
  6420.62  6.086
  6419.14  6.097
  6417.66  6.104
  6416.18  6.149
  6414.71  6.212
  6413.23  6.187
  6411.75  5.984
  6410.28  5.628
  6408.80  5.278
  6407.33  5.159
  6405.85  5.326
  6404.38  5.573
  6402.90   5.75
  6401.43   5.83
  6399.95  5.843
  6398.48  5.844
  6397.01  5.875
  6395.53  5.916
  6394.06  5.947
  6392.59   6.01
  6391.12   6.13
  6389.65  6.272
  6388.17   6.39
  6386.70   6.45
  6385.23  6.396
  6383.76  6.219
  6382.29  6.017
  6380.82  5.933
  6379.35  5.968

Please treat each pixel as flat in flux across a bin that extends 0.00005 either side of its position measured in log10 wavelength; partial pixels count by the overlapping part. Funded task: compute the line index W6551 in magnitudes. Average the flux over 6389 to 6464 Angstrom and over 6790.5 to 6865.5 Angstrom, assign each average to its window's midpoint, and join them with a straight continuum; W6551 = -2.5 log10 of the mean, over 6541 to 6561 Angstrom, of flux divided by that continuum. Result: -0.06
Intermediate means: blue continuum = 5.99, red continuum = 5.83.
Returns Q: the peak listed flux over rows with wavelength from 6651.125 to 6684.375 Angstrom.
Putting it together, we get 5.937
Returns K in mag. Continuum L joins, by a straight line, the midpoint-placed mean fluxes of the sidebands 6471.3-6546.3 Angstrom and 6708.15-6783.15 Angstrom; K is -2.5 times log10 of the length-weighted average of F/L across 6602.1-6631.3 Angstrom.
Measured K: 0.01 mag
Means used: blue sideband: 6.26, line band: 6.05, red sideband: 5.87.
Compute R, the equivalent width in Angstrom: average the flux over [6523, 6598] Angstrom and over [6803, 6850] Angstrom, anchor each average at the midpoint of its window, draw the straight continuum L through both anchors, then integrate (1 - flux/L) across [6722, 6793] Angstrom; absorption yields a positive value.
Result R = 1.54 Angstrom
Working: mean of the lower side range 6.14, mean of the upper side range 5.9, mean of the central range 5.83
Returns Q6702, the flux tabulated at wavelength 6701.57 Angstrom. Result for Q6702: 6.015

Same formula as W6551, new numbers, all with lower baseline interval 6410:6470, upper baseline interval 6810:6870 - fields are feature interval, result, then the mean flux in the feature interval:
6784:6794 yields 0.02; 5.71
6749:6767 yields -0.02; 5.99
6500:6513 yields -0.02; 6.18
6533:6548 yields -0.09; 6.54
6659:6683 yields 0.03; 5.77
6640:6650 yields 0.04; 5.73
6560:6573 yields 0.05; 5.76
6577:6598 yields -0.02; 6.09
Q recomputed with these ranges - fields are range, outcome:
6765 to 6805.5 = 6.211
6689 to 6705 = 6.078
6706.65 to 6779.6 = 6.306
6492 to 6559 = 6.819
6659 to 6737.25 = 6.116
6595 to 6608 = 6.104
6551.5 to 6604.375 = 6.229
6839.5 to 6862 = 5.749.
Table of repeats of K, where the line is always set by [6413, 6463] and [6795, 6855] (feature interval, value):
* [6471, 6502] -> 0.01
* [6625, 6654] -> 0.02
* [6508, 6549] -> -0.08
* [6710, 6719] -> 0.00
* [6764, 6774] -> 0.01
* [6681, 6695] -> 0.01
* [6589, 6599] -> -0.01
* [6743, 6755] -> 0.03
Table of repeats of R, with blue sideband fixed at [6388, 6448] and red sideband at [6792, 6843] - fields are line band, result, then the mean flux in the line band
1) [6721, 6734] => 0.2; 5.88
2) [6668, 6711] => 0.5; 5.9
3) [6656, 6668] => 0.4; 5.78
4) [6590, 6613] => -0.3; 6.05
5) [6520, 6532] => -0.8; 6.39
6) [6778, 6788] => 0.4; 5.68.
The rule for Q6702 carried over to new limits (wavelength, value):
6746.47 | 5.478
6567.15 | 5.684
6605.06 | 5.955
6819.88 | 6.059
